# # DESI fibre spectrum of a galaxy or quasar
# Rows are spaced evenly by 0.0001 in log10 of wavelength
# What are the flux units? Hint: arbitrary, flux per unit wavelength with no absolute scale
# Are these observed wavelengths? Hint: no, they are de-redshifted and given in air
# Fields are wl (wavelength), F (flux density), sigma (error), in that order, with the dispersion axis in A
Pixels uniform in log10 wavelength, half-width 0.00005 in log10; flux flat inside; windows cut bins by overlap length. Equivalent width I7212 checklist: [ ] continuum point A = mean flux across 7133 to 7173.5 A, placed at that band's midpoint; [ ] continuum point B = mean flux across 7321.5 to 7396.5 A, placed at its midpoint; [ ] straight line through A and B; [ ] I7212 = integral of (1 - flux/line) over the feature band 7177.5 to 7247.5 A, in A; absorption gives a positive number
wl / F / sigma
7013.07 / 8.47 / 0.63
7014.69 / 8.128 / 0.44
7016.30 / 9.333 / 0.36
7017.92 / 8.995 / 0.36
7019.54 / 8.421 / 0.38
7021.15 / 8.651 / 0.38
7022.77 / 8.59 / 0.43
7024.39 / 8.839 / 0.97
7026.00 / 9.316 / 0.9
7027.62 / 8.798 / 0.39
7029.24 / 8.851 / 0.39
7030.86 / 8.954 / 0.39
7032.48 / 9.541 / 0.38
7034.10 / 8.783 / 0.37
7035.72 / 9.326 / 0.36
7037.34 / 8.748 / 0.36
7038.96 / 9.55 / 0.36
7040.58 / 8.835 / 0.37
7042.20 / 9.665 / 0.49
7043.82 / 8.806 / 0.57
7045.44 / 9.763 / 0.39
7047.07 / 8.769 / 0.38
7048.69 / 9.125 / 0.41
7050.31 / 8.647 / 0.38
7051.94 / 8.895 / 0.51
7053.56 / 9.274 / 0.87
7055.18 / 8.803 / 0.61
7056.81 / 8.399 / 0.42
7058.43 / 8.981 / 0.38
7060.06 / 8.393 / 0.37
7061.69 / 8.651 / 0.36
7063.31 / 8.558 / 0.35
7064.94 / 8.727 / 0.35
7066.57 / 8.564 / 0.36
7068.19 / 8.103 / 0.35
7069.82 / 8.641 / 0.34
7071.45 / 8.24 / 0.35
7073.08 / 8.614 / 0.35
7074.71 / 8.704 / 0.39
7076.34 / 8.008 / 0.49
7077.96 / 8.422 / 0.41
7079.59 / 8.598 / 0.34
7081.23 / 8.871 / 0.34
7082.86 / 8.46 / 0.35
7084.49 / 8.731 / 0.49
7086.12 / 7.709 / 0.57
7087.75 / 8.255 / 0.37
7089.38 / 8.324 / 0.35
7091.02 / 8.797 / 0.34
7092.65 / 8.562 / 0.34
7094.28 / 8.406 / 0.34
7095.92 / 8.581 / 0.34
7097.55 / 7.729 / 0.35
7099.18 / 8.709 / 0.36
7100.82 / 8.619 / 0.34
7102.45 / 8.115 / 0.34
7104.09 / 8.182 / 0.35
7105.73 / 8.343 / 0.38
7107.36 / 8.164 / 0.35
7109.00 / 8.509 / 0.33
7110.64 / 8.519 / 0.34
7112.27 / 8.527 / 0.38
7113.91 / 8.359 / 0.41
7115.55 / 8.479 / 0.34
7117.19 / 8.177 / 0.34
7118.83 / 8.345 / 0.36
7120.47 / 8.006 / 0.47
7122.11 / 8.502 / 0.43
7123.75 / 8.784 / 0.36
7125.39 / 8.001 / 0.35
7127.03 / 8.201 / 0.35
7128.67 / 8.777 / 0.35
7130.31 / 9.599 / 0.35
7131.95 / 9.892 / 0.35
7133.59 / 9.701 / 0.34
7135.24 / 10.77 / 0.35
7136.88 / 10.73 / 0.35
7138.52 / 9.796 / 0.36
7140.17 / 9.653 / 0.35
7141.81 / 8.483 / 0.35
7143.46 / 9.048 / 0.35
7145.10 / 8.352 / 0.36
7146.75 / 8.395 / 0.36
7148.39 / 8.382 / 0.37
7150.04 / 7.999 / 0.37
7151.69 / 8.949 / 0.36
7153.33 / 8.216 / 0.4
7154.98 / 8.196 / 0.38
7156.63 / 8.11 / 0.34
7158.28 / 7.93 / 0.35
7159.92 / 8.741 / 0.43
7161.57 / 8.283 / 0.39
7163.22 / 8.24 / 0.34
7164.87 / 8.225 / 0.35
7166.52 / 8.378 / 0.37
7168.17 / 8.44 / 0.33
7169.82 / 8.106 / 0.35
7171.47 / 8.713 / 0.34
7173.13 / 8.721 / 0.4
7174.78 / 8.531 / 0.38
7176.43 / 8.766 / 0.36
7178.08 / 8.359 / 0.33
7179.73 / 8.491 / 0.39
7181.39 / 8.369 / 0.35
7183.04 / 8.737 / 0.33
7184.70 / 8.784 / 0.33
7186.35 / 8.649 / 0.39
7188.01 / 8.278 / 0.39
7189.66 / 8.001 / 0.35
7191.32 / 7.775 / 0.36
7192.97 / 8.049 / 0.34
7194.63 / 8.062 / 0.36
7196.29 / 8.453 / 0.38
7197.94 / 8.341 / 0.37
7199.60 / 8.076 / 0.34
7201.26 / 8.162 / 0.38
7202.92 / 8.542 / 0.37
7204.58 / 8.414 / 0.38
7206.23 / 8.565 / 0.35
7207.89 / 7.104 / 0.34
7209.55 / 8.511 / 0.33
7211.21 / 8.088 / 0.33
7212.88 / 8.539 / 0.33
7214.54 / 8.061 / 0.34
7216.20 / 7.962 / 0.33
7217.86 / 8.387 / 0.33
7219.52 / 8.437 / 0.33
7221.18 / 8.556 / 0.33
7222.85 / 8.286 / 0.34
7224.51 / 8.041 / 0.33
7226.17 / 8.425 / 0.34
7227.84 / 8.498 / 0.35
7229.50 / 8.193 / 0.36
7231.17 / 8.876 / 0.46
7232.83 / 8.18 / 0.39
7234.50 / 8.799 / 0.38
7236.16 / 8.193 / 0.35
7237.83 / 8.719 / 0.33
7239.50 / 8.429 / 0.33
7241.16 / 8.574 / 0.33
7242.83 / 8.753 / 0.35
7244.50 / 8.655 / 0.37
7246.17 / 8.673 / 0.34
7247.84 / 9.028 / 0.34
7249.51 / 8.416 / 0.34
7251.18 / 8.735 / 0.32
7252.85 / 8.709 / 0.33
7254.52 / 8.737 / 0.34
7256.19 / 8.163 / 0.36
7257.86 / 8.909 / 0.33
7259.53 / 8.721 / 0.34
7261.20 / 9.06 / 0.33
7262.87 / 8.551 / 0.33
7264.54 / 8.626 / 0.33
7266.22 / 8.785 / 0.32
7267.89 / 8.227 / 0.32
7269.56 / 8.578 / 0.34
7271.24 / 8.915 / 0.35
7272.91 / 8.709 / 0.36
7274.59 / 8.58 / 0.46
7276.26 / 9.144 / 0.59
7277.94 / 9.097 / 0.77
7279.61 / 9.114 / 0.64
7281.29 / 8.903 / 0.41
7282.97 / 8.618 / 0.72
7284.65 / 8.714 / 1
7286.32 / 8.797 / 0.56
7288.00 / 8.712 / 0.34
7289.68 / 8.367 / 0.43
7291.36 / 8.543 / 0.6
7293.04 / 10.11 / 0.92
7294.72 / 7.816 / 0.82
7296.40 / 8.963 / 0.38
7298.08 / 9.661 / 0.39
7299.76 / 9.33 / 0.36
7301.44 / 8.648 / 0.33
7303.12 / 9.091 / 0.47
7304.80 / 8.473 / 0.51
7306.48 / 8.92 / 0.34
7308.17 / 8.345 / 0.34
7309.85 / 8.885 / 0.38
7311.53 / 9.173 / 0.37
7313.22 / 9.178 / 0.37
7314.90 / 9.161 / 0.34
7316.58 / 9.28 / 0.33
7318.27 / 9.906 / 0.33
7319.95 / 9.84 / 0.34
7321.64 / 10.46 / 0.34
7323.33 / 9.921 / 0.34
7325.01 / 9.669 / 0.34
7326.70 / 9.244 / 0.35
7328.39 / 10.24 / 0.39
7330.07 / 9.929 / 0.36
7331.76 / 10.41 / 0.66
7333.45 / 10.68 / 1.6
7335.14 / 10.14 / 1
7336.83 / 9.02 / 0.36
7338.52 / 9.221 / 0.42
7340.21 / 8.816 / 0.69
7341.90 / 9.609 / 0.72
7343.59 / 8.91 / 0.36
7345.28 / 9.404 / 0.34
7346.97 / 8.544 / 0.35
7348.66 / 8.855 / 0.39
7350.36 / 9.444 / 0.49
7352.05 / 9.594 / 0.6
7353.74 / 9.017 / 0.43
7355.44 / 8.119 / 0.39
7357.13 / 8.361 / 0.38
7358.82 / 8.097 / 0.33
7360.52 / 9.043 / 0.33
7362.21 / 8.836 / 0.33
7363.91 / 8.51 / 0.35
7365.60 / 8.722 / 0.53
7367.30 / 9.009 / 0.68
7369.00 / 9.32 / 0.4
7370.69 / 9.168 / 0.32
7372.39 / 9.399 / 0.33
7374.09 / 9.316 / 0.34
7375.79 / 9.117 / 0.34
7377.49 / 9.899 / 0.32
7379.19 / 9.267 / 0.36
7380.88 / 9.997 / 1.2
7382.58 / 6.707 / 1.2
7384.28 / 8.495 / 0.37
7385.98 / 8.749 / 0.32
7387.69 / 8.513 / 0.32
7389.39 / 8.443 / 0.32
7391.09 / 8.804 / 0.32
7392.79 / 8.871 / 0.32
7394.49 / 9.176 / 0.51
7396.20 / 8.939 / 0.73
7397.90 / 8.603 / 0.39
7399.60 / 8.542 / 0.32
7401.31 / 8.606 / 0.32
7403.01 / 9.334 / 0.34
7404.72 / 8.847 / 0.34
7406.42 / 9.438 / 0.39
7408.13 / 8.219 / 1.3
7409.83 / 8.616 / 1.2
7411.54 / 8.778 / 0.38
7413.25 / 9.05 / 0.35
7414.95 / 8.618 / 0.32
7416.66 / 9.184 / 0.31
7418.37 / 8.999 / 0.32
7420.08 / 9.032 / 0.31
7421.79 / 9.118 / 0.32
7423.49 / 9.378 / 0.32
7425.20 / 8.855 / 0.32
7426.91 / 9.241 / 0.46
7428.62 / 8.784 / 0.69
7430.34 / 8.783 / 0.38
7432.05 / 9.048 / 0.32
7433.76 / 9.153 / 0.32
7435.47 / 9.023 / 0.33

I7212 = 3.9 A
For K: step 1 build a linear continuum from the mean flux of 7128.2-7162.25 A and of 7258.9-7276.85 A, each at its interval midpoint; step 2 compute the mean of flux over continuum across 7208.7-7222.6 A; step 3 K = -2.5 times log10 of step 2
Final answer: 0.064 mag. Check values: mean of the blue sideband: 8.96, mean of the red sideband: 8.71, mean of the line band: 8.31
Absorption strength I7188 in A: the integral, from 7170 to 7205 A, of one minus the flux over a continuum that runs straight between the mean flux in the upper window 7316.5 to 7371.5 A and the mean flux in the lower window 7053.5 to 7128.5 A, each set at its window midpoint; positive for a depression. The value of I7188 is 1.5 A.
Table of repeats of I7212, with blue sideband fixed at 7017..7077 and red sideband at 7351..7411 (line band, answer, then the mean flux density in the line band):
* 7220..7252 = 1.13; 8.53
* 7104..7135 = 0.70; 8.63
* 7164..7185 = 0.79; 8.5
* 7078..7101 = 0.99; 8.45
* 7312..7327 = -1.33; 9.63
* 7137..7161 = 0.50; 8.65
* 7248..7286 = 0.46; 8.74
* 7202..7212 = 0.72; 8.21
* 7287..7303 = -0.12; 8.91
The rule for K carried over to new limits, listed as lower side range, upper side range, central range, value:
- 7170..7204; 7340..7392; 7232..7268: -0.007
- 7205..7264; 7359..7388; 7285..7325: -0.050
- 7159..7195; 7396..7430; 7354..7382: -0.022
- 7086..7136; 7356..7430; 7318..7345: -0.109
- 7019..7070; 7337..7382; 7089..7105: 0.064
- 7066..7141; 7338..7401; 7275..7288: -0.009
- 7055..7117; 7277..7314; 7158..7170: 0.037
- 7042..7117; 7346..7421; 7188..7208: 0.065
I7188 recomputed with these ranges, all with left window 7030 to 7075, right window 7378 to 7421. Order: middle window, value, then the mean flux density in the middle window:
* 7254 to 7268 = 0.26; 8.66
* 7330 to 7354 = -1.69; 9.43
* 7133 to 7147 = -0.99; 9.47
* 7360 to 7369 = -0.06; 8.86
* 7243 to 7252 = 0.12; 8.7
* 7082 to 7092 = 0.53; 8.39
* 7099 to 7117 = 0.93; 8.39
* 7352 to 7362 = 0.19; 8.65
